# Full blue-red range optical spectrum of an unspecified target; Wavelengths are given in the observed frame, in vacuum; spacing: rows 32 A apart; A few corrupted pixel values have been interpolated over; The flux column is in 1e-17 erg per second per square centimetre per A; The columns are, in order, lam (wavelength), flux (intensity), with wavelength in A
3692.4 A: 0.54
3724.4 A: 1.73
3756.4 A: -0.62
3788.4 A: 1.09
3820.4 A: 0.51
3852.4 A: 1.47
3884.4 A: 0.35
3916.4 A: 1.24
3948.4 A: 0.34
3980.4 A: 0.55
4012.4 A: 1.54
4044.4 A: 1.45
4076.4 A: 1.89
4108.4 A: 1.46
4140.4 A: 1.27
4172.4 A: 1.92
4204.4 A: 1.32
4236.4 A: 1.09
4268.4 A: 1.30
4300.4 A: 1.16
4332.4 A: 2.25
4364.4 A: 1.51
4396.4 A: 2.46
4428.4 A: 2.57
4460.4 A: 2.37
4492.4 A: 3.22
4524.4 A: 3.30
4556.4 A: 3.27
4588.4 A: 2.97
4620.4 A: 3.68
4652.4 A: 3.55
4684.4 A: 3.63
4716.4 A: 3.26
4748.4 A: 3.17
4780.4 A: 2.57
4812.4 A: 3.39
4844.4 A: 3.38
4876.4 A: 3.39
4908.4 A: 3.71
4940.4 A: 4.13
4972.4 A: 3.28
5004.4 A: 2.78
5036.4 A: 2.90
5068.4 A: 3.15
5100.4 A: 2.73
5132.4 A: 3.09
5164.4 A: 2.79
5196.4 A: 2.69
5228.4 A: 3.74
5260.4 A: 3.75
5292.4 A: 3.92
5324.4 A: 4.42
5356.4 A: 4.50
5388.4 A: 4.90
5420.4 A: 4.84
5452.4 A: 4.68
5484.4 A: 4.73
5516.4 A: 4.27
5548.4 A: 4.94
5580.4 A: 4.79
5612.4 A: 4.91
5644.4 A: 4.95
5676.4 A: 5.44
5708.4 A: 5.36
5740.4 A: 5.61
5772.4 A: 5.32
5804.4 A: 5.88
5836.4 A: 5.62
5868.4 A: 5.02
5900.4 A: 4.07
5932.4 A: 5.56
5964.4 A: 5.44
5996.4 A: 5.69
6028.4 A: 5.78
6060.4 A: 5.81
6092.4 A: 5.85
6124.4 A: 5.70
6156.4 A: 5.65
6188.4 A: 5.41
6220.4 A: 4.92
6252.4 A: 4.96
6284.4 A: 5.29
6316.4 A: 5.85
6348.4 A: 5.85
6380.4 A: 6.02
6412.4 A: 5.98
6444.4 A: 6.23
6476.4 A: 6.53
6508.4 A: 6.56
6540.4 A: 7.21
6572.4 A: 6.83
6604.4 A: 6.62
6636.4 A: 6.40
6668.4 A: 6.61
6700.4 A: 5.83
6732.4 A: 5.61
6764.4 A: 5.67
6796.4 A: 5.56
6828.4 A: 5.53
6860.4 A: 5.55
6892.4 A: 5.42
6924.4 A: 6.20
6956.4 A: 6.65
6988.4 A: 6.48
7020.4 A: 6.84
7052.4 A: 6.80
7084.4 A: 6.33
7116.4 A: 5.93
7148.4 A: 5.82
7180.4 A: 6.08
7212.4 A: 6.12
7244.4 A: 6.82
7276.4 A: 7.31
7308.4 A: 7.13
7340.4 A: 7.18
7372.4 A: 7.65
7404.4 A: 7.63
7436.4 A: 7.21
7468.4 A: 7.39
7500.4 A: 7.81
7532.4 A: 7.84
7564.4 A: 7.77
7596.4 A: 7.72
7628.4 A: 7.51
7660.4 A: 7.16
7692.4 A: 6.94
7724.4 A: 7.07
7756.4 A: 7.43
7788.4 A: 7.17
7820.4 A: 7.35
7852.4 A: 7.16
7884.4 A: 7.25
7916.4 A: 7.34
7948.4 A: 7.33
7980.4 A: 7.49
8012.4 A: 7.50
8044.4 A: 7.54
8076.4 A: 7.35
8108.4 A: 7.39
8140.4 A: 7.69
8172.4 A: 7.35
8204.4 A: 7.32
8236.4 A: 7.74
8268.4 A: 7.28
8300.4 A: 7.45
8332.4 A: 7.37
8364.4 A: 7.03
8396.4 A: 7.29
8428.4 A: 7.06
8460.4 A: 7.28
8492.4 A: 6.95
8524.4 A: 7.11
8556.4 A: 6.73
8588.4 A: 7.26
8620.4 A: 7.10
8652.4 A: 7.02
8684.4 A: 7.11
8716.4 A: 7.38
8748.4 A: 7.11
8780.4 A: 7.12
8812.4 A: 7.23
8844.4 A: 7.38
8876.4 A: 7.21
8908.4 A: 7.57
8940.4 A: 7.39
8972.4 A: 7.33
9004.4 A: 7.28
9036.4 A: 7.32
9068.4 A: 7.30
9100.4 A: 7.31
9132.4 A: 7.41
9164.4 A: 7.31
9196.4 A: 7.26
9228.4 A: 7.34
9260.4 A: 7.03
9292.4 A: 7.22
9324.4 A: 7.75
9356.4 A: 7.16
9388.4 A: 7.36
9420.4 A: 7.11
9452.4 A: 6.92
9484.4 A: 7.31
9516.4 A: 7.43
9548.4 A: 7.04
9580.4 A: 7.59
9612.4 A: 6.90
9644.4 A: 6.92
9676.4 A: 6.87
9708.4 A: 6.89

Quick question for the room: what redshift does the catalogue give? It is 0.00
